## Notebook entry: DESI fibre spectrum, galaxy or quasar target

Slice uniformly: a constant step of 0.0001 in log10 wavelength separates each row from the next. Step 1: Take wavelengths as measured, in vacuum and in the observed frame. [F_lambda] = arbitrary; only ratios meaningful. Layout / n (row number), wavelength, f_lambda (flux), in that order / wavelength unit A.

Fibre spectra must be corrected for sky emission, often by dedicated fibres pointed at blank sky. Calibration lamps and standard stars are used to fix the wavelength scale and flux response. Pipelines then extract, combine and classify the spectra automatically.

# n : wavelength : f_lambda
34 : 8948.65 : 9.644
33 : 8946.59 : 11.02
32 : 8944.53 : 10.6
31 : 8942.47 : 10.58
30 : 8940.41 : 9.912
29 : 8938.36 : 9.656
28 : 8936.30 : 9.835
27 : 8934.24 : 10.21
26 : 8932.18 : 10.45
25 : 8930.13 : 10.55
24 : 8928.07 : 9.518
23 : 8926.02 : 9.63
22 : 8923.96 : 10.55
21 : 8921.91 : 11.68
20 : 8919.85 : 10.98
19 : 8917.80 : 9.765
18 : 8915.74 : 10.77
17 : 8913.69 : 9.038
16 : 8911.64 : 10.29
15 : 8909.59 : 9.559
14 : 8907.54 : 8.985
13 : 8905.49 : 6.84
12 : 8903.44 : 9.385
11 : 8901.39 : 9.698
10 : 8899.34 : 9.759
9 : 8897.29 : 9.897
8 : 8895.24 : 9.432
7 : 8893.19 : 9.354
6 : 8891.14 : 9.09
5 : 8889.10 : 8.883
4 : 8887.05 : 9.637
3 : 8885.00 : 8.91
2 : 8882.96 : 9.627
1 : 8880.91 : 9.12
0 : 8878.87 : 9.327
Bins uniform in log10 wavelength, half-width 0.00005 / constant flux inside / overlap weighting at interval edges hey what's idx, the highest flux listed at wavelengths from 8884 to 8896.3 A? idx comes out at 9.637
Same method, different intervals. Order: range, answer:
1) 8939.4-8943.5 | 10.58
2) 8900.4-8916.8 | 10.77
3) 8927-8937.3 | 10.55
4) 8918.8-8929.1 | 11.68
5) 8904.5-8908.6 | 8.985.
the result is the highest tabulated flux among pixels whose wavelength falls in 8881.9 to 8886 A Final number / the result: 9.627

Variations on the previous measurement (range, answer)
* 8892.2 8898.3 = 9.897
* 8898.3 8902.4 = 9.759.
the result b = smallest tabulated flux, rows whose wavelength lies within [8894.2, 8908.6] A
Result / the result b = 6.84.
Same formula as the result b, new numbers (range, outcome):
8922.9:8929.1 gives 9.518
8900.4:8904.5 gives 9.385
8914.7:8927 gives 9.63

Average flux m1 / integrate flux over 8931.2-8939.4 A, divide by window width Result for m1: 10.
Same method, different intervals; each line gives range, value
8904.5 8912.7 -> 8.93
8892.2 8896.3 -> 9.39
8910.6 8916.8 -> 10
